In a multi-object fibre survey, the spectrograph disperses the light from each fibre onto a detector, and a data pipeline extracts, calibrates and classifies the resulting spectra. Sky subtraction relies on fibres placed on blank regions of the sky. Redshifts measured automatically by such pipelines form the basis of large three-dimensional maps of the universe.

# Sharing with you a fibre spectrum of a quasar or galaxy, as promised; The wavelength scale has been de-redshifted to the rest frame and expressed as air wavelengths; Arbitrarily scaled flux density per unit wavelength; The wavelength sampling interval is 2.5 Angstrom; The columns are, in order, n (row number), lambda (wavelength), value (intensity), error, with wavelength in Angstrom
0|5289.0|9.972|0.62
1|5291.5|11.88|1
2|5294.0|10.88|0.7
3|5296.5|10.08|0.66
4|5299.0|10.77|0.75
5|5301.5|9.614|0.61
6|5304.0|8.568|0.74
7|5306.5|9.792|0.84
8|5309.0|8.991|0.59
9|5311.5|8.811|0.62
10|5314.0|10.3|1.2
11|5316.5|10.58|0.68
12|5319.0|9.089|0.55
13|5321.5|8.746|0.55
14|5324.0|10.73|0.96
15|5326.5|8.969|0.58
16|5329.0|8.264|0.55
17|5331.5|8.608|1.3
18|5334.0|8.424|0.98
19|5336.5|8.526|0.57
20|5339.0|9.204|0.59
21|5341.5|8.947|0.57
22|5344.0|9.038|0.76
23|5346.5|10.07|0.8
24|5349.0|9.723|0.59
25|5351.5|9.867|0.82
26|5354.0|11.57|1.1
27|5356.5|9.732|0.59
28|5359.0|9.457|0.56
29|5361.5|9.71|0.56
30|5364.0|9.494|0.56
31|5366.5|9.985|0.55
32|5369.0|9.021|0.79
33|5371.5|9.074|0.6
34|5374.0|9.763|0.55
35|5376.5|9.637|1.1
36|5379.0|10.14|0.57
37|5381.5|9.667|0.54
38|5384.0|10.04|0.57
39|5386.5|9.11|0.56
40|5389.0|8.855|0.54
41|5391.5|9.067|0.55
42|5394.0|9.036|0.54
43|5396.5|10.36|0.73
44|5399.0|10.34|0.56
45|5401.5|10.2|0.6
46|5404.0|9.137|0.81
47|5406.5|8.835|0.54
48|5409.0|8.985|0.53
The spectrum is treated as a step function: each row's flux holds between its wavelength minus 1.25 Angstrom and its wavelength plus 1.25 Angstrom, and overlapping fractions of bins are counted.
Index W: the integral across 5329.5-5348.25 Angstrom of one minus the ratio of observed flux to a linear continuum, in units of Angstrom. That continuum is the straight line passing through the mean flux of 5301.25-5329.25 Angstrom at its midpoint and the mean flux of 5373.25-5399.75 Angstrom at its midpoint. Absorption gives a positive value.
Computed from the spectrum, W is 1.0 Angstrom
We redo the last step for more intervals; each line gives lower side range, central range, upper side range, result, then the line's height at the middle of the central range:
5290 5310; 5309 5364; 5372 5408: 2.43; 9.88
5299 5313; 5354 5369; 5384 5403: -0.45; 9.49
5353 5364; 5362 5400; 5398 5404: 1.72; 10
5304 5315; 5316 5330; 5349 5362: 0.30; 9.56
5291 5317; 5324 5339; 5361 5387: 1.57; 9.82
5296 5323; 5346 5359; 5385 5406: -0.81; 9.53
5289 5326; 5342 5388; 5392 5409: -0.05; 9.7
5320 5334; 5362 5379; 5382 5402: -0.26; 9.41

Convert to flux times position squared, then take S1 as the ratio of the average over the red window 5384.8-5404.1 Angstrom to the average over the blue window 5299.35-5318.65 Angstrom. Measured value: 1.0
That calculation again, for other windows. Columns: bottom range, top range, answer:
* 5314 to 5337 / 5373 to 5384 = 1.09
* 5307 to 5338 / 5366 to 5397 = 1.06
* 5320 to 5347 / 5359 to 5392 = 1.07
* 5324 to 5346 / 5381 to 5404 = 1.10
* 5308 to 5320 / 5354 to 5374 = 1.03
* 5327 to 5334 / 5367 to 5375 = 1.12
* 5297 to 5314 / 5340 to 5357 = 1.05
